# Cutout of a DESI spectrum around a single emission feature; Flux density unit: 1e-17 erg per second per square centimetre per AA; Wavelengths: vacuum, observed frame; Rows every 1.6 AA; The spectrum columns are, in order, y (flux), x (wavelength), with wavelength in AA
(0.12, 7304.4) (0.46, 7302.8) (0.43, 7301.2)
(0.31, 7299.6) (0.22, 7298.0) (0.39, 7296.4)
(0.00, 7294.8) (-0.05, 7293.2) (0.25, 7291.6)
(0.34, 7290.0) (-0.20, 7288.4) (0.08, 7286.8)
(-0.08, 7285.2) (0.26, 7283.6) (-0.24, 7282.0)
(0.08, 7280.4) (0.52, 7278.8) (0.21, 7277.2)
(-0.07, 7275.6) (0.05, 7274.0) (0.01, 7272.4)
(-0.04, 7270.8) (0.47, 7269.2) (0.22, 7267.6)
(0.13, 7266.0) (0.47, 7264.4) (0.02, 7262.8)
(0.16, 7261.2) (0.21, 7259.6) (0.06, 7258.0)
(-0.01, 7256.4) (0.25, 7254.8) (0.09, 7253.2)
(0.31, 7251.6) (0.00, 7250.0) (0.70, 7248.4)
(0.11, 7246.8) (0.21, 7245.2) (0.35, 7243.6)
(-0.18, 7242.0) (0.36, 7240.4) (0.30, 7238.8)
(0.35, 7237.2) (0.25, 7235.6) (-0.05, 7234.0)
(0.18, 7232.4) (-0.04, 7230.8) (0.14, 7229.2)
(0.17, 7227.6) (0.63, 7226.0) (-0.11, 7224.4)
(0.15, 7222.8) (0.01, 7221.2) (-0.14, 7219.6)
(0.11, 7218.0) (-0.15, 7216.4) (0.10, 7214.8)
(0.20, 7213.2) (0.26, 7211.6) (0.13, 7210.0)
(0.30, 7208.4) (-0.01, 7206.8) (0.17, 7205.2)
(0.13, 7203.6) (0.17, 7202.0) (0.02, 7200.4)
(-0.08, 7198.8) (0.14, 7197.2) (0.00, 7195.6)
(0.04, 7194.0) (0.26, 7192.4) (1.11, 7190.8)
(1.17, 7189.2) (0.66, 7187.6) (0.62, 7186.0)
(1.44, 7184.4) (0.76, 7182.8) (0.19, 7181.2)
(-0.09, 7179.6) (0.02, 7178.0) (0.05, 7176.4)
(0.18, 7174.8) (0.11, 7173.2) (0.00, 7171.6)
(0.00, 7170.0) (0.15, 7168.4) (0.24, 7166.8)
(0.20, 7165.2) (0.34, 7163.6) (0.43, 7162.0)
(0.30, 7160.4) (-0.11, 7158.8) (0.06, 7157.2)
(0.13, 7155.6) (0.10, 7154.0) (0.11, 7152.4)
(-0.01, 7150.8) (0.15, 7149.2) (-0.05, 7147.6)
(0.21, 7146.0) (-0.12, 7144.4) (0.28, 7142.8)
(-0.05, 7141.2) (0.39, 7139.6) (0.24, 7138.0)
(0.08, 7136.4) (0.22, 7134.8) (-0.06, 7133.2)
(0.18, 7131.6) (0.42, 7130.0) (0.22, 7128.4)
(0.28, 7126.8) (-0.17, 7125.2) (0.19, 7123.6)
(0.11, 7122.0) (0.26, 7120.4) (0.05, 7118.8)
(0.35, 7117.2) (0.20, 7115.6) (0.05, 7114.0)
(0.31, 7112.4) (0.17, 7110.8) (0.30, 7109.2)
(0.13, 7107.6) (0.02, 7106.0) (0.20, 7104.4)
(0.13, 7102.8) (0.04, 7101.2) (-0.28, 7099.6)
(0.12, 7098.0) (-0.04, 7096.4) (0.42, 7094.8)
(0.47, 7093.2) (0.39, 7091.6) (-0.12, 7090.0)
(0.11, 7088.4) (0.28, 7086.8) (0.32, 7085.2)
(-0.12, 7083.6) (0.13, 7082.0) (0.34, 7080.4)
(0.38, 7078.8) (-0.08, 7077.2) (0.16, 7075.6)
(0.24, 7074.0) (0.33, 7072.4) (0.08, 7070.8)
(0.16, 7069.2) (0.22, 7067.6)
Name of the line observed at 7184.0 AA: [O II] 3727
